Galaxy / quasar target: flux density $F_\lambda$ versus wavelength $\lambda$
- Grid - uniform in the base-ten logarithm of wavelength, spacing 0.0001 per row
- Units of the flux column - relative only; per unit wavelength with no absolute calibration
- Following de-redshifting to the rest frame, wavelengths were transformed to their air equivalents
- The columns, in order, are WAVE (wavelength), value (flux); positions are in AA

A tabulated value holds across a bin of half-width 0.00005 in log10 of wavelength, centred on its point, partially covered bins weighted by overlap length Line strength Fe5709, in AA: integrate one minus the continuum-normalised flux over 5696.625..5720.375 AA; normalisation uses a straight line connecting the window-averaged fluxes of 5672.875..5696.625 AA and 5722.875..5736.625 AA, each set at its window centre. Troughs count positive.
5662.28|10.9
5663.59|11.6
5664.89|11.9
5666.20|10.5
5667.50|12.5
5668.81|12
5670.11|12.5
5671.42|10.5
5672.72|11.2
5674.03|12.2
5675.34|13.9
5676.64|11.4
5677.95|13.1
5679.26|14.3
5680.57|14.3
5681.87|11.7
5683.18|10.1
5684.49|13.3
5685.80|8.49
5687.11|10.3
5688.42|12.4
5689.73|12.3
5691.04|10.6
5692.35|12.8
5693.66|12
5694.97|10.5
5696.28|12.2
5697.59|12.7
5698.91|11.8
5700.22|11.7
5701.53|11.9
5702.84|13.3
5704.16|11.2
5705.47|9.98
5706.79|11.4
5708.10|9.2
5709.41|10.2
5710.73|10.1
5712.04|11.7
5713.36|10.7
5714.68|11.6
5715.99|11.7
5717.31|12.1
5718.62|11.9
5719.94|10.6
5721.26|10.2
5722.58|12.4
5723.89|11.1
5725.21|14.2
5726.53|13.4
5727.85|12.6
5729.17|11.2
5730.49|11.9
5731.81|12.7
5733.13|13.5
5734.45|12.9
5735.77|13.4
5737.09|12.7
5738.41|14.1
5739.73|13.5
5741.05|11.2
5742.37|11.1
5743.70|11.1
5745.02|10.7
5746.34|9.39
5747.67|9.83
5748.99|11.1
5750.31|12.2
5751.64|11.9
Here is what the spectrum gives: 1.9 AA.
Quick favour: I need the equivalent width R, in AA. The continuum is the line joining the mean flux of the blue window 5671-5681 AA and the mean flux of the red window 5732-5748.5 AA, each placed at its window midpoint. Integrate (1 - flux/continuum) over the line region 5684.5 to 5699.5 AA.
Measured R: 1.10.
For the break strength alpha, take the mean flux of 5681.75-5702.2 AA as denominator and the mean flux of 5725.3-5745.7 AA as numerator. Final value 1.08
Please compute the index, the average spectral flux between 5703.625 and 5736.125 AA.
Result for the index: 11.7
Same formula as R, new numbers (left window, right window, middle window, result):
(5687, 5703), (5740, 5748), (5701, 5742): -2.36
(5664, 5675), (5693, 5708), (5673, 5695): -0.64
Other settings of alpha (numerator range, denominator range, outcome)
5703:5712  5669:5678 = 0.88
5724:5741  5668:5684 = 1.05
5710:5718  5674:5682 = 0.86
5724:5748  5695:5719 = 1.07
